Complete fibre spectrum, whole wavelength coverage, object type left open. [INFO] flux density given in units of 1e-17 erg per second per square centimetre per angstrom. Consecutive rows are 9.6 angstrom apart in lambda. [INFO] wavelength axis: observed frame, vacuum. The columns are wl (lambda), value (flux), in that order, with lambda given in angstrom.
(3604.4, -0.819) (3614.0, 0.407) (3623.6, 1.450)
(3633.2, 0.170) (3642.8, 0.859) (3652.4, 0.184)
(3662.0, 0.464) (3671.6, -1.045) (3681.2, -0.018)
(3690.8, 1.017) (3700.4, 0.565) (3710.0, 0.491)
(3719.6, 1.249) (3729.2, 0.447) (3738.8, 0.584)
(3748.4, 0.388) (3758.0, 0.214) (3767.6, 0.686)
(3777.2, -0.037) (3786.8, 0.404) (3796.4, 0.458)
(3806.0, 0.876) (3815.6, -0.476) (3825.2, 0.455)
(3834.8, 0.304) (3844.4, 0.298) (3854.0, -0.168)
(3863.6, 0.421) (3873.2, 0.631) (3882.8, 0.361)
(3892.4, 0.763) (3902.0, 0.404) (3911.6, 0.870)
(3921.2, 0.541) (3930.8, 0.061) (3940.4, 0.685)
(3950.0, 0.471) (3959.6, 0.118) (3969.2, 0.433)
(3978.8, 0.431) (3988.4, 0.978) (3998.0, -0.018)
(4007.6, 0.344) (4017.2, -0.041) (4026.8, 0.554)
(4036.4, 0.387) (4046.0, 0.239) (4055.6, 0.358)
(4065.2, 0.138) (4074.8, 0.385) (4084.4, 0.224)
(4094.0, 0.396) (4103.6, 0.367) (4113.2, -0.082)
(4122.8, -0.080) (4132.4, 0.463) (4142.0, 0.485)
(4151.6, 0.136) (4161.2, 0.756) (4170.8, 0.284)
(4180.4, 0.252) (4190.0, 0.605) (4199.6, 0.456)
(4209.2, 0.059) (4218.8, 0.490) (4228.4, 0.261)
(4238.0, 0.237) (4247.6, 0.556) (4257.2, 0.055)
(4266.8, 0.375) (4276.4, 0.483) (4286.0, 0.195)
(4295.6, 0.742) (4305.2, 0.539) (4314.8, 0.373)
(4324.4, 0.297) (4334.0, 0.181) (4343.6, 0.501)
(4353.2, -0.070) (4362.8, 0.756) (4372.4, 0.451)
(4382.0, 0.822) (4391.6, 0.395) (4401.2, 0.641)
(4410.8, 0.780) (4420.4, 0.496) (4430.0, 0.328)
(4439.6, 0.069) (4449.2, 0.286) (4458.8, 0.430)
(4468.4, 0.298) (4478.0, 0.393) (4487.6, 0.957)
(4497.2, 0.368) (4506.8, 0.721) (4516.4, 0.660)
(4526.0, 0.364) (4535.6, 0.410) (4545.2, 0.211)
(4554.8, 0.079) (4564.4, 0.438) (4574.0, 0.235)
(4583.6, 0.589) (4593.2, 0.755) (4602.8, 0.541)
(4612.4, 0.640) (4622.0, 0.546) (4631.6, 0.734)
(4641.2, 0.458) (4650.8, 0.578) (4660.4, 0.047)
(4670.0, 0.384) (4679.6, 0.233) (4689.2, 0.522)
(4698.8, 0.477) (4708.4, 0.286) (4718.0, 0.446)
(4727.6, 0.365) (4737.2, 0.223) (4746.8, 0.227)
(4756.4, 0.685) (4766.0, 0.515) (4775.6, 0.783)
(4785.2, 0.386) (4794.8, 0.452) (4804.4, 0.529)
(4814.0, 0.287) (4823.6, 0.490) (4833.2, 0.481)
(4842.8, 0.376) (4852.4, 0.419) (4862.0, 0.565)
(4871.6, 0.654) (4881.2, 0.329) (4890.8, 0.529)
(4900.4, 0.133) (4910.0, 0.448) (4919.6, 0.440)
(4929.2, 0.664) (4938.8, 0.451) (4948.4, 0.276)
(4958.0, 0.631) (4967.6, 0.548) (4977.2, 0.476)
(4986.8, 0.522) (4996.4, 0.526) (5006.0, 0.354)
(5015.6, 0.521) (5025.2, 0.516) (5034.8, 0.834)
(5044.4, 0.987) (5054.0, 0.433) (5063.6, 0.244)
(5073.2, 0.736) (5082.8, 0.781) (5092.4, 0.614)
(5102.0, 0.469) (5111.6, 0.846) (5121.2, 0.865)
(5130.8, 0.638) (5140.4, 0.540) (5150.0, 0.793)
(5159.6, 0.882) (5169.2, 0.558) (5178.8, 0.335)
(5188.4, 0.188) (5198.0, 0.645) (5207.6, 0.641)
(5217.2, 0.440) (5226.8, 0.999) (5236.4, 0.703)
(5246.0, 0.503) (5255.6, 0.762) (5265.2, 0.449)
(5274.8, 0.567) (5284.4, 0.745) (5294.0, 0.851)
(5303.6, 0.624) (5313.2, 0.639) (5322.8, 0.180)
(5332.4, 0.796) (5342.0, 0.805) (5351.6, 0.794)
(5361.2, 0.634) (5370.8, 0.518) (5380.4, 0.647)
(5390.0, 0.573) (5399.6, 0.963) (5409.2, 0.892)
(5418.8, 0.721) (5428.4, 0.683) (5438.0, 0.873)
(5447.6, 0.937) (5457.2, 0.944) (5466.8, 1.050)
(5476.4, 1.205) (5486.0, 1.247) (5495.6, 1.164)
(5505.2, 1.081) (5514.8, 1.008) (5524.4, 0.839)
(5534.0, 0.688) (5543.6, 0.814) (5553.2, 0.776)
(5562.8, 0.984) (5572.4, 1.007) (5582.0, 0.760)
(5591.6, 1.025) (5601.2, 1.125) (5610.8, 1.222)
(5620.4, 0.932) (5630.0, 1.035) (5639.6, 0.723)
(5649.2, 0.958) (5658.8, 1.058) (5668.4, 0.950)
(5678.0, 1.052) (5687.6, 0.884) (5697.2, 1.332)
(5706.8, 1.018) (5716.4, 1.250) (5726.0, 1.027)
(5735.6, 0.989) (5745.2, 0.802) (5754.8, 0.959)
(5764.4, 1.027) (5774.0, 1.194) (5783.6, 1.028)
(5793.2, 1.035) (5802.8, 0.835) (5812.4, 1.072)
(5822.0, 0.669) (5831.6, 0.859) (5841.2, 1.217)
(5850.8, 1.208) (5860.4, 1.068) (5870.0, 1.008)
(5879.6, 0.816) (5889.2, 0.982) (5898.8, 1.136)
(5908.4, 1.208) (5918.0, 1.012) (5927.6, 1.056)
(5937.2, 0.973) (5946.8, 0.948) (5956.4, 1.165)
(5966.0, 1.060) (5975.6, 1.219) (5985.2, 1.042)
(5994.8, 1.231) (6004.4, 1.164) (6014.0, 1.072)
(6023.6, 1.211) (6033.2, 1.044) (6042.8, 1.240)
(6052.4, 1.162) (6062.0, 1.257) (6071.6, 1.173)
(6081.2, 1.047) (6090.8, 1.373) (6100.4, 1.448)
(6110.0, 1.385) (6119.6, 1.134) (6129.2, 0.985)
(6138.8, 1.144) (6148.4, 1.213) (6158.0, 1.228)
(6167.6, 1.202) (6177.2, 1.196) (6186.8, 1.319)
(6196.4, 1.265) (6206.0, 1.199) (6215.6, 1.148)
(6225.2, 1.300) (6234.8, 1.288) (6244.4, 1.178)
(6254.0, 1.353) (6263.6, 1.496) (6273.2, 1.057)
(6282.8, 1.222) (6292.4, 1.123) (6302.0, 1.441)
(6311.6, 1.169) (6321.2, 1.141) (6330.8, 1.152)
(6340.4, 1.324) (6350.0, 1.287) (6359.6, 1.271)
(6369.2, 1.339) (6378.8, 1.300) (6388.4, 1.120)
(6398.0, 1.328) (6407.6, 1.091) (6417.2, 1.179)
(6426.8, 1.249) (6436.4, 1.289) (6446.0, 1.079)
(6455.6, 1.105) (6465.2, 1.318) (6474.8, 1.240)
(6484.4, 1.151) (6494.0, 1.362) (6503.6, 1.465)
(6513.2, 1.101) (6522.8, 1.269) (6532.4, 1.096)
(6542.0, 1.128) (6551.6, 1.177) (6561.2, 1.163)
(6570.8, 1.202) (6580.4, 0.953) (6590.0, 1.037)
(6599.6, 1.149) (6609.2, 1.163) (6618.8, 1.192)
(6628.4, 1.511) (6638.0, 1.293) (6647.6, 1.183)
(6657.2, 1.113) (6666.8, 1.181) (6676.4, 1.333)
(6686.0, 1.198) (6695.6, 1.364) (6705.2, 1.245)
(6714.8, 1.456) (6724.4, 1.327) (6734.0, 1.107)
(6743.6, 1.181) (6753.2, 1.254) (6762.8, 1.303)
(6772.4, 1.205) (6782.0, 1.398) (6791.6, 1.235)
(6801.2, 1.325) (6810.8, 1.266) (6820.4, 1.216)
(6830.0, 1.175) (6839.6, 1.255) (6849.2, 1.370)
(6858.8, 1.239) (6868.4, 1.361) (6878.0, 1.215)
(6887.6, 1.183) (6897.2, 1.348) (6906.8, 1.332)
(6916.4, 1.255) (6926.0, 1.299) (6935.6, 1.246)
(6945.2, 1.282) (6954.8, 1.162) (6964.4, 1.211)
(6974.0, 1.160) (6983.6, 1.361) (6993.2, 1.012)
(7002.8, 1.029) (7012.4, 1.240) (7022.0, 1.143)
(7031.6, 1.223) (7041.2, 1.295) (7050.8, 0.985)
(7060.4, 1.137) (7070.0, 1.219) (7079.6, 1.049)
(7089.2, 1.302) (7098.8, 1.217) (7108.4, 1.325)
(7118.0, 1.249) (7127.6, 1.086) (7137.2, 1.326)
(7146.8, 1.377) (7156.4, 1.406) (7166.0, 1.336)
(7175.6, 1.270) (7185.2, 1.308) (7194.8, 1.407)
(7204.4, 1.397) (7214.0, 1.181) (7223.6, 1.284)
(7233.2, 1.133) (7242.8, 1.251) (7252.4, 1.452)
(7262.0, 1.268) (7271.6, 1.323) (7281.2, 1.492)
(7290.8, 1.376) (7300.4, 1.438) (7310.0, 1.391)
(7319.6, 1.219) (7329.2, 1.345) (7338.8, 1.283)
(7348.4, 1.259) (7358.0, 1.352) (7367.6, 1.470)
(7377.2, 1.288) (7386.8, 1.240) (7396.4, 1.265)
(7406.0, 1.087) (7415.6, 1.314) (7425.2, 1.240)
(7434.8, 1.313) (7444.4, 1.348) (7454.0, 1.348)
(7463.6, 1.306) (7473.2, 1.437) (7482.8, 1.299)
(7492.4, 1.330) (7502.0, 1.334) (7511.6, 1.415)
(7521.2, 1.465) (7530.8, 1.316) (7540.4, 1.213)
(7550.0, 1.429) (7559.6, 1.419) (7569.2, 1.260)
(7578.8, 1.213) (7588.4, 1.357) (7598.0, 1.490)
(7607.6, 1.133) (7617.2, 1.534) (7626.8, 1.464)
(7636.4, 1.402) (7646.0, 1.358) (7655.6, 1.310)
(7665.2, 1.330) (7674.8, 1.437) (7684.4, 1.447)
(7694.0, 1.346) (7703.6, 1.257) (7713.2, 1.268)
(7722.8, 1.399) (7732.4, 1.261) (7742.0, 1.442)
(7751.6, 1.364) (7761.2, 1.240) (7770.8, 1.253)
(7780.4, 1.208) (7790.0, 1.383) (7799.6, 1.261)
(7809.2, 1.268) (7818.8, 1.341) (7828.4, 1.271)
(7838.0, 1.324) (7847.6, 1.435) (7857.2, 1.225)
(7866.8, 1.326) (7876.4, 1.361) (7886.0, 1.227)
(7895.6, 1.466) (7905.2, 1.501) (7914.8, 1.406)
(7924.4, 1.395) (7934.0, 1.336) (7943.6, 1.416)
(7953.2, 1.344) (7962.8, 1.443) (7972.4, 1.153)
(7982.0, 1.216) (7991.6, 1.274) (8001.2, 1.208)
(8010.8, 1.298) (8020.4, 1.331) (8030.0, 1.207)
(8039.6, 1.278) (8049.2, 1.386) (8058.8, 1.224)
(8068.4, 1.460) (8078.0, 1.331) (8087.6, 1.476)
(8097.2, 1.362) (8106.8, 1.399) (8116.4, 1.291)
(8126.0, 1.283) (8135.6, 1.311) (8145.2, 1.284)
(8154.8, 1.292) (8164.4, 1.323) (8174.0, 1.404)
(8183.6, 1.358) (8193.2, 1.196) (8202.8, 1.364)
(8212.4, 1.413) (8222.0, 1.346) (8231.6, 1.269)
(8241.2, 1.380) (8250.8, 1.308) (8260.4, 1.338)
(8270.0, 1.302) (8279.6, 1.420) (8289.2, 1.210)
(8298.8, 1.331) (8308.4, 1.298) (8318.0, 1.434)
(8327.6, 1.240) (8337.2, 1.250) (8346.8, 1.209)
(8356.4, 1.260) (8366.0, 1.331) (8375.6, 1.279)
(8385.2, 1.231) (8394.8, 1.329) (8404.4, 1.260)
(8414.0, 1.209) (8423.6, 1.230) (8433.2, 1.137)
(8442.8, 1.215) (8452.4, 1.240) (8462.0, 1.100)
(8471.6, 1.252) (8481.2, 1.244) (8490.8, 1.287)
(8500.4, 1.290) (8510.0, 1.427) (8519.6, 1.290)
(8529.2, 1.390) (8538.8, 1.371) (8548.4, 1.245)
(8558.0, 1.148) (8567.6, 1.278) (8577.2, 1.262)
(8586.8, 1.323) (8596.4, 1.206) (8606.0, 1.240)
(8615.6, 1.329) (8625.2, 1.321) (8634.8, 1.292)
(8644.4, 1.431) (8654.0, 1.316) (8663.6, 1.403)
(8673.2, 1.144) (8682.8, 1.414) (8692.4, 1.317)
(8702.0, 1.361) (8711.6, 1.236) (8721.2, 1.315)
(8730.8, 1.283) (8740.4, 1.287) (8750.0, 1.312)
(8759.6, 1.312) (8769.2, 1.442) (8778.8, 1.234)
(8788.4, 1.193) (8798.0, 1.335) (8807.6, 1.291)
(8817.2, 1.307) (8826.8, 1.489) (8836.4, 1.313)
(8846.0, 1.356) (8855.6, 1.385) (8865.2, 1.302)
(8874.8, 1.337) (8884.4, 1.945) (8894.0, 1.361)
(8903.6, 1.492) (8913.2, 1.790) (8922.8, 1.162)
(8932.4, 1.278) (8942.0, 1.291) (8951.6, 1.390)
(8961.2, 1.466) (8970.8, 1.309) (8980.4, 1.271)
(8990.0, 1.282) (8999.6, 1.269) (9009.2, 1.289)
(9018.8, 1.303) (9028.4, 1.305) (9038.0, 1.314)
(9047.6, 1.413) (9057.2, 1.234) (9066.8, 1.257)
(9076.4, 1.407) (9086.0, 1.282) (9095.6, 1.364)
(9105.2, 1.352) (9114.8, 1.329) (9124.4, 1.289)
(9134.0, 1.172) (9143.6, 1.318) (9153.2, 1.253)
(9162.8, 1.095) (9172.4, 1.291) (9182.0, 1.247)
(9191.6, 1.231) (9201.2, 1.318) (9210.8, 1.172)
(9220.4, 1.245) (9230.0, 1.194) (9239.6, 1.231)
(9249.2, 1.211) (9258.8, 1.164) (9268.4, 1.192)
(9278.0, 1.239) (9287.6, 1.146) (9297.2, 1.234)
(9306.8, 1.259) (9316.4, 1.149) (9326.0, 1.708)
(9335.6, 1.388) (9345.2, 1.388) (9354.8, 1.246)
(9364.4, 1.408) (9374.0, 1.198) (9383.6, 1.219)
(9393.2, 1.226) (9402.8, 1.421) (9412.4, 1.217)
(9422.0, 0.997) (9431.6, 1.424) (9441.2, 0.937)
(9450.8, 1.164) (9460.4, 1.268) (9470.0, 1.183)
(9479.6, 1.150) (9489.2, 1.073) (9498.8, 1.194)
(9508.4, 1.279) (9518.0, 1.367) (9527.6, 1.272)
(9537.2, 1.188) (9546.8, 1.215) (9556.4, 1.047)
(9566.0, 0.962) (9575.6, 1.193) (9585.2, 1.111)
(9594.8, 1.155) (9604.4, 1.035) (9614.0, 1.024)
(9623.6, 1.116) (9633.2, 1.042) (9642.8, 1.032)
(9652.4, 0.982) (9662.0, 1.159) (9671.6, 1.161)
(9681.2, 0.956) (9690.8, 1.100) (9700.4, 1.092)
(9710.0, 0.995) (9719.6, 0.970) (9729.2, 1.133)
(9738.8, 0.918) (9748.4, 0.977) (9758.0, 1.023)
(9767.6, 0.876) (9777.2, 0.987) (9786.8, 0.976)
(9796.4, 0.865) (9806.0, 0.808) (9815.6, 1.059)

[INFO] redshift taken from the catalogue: 0.353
